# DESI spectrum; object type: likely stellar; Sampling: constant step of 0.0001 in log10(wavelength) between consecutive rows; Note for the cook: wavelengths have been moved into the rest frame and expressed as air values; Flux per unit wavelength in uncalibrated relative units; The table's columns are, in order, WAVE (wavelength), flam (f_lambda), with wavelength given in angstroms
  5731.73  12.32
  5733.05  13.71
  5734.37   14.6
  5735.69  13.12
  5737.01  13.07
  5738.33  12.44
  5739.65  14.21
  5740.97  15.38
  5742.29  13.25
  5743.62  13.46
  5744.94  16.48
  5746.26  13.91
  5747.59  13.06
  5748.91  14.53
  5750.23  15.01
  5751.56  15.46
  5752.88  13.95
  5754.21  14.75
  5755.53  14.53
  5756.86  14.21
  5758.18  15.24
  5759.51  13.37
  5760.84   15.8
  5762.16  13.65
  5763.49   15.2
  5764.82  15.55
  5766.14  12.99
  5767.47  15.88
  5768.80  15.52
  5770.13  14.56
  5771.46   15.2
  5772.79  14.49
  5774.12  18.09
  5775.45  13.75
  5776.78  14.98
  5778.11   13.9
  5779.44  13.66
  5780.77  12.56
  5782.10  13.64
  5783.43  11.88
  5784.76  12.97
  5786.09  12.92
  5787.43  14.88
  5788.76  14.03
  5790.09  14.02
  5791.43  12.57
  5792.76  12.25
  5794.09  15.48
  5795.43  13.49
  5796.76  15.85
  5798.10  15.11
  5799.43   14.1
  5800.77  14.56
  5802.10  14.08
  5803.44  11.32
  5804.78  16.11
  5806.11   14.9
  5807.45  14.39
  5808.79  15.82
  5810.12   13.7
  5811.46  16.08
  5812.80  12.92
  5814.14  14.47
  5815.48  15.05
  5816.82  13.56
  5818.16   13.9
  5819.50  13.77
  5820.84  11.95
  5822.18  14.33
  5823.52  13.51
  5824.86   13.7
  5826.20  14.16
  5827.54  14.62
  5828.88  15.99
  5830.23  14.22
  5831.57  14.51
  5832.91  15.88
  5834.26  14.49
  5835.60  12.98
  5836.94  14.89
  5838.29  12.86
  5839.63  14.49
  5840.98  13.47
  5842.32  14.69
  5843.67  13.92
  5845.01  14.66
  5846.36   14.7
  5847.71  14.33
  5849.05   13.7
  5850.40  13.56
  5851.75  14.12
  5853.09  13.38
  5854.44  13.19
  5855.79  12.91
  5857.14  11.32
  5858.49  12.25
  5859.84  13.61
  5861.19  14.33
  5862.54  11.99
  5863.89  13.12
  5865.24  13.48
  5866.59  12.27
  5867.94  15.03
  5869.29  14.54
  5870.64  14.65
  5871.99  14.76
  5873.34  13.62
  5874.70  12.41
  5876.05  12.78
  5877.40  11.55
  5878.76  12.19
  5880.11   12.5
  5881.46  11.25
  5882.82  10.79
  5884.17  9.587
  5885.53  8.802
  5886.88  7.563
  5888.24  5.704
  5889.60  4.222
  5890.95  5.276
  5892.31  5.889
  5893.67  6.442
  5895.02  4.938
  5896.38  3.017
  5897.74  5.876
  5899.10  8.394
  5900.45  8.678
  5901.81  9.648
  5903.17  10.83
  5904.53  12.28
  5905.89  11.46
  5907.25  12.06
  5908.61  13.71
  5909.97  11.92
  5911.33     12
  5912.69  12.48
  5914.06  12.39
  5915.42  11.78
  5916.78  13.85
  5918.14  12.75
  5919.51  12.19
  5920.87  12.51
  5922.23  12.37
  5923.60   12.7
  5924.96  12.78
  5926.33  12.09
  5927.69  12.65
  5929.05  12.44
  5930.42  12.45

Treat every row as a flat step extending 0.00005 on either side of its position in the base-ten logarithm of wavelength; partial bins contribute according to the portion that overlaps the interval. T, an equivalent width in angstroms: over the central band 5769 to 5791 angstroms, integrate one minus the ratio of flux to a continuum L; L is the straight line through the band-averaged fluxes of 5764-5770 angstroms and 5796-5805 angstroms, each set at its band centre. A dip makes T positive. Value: 0.92 angstroms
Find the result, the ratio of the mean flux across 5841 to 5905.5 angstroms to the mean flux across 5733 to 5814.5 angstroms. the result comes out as 0.8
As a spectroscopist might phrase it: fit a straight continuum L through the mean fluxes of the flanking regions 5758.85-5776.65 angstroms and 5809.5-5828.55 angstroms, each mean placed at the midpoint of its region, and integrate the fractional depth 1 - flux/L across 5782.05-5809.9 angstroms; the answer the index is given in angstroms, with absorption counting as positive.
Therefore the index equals 0.8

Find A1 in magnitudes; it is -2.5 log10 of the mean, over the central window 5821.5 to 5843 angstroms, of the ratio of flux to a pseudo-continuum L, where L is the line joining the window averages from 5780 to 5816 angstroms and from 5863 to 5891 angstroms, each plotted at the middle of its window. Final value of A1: -0.11 mag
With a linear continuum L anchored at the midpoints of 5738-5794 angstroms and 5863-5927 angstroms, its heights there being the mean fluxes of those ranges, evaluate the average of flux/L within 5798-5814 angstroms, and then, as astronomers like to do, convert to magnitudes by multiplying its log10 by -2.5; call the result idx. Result -0.09 mag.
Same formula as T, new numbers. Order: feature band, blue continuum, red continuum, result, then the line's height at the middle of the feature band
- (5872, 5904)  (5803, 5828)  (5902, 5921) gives 9.58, 12.7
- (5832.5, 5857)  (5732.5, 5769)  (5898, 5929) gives -1.97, 12.9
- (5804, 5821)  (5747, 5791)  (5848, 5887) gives -0.98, 13.6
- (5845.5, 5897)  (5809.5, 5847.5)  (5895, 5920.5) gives 4.63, 12.3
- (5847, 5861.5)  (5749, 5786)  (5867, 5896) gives -2.76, 11.2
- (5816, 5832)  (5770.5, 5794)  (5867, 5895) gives -2.08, 12.4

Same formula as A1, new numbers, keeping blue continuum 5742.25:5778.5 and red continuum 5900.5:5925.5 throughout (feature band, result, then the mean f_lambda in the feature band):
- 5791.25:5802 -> -0.01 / 14.3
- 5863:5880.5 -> -0.04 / 13.3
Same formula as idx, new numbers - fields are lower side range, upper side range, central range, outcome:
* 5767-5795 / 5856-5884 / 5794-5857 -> -0.05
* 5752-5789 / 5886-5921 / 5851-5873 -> -0.22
